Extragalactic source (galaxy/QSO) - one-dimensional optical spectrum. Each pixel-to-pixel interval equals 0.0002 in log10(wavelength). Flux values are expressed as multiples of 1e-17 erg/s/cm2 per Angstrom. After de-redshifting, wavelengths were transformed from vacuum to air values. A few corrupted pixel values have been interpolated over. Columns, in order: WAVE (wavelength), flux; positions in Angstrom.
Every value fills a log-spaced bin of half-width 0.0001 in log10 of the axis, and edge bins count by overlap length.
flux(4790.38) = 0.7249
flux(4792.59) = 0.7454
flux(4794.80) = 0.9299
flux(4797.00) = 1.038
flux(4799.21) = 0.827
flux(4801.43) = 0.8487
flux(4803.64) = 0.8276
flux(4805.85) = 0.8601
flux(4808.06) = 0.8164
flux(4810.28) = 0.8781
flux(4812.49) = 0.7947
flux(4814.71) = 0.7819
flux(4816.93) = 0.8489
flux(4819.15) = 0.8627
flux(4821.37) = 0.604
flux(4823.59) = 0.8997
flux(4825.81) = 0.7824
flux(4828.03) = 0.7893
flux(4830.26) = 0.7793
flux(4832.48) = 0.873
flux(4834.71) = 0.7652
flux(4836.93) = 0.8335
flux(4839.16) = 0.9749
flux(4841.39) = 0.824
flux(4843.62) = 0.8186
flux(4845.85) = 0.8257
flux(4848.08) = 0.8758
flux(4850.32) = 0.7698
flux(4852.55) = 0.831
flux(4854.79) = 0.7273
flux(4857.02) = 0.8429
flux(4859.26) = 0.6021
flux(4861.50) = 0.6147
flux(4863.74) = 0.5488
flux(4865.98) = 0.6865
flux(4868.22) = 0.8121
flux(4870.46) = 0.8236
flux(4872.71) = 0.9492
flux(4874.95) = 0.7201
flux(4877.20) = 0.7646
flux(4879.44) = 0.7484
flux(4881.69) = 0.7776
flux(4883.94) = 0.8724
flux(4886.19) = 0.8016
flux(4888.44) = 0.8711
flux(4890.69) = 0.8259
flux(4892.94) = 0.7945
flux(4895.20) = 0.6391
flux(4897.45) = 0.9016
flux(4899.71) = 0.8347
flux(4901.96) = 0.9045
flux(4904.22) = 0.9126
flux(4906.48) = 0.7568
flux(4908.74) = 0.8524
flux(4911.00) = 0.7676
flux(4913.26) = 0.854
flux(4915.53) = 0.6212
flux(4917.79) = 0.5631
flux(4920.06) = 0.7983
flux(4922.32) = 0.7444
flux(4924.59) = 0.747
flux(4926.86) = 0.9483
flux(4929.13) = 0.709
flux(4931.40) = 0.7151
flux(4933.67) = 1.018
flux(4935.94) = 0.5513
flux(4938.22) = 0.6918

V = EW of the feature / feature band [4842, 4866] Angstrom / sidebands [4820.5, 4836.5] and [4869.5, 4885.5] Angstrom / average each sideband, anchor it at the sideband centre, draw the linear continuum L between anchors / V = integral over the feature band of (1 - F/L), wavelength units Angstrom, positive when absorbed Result 1.6 Angstrom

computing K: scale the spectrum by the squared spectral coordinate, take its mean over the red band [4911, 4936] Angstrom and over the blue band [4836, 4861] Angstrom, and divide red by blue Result 1.0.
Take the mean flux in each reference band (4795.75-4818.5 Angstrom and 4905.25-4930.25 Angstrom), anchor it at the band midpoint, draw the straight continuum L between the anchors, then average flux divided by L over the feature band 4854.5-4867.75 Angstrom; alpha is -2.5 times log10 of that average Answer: 0.20 mag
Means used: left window 0.853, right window 0.761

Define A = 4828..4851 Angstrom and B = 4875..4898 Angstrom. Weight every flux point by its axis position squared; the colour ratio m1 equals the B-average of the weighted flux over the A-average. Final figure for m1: 1.0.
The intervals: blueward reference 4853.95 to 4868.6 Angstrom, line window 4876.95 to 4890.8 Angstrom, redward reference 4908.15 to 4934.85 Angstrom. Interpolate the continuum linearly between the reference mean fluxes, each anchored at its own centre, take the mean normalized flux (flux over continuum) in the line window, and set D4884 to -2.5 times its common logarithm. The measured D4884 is -0.13 mag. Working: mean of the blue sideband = 0.684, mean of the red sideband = 0.776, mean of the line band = 0.811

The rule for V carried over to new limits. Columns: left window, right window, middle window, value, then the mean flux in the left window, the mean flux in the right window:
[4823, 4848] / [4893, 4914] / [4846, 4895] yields 3.3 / 0.834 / 0.823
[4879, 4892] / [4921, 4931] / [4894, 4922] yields 0.6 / 0.82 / 0.782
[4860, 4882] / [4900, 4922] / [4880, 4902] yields -1.6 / 0.741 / 0.782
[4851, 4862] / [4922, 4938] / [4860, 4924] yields -2.1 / 0.732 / 0.773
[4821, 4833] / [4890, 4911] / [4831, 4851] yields -1.0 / 0.795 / 0.822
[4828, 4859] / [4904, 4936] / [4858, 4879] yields 2.0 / 0.819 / 0.774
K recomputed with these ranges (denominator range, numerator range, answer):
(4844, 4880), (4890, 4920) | 1.05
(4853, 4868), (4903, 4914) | 1.23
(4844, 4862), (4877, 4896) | 1.05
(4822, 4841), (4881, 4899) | 1.00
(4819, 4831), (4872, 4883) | 1.03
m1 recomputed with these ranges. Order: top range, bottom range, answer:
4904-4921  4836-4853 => 0.92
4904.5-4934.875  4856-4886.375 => 1.06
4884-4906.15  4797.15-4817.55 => 1.03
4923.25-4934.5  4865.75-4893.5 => 1.04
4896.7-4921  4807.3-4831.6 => 1.03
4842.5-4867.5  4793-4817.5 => 0.88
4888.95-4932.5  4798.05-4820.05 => 0.98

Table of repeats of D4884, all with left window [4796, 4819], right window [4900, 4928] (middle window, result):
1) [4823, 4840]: 0.01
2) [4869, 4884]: 0.01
